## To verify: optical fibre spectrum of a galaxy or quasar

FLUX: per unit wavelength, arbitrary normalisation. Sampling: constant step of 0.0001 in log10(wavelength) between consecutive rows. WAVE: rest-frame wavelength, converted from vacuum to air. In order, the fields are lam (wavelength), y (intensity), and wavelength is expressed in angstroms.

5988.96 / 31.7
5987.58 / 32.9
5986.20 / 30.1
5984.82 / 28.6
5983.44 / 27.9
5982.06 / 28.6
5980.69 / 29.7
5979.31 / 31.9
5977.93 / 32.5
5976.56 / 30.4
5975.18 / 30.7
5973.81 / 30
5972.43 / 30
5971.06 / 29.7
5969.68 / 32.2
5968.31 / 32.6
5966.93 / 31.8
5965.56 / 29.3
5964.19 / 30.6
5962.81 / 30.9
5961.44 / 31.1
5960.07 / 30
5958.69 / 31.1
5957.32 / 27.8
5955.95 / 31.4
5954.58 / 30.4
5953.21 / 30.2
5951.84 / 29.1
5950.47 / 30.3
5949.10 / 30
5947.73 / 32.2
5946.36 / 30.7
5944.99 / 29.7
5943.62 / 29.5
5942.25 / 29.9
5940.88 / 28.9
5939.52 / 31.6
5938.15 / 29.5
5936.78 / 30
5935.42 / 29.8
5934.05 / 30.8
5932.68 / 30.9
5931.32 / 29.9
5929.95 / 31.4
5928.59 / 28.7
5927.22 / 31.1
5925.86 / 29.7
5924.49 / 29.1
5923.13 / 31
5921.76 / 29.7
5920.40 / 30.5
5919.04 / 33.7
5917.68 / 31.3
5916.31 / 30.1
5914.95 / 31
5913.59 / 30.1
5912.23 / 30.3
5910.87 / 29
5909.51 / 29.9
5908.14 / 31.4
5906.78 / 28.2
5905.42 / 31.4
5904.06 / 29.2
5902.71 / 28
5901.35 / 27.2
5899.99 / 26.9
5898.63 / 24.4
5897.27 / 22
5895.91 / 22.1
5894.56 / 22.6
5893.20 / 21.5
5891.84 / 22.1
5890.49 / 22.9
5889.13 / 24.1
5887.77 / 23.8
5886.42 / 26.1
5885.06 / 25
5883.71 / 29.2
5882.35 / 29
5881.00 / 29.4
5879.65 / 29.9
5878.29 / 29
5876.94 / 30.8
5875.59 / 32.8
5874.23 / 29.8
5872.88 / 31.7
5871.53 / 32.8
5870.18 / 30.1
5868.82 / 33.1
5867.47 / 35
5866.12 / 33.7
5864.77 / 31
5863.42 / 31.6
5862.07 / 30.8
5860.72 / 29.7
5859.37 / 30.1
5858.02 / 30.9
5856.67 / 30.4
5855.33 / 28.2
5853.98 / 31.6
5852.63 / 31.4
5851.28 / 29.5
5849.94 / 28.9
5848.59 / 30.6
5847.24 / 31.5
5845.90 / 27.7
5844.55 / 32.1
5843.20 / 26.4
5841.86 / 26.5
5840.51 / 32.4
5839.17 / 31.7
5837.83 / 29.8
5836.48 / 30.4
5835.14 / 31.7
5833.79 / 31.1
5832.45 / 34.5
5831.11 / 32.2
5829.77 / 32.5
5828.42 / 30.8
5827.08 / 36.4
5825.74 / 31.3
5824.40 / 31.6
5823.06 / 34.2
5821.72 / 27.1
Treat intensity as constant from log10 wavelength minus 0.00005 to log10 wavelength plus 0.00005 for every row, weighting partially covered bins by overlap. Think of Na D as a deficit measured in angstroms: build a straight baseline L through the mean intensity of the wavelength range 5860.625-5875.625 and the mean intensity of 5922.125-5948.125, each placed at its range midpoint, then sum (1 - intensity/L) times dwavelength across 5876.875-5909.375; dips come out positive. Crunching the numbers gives 4.9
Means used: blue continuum 31.9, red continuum 30.2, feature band 26.5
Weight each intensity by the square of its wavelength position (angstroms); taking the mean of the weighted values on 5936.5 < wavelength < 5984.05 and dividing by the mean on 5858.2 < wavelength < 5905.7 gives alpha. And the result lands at 1.10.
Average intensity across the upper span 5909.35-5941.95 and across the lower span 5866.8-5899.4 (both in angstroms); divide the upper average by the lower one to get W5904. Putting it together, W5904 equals 1.1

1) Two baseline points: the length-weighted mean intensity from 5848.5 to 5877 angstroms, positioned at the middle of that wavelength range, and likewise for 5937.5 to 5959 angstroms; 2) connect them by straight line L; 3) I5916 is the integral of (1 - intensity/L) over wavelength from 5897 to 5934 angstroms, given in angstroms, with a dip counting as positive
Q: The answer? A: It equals 1.1 angstroms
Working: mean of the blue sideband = 31.1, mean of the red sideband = 30.1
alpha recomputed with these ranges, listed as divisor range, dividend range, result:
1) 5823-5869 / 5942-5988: 1.02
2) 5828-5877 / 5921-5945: 1.00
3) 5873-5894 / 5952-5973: 1.16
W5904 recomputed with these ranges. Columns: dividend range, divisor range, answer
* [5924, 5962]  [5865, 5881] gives 0.96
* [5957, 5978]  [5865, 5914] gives 1.09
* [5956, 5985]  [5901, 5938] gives 1.01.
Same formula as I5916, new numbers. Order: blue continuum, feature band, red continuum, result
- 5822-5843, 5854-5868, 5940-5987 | 0.1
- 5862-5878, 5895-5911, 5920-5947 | 1.9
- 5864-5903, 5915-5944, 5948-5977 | -1.0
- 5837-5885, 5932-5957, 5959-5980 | 0.5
